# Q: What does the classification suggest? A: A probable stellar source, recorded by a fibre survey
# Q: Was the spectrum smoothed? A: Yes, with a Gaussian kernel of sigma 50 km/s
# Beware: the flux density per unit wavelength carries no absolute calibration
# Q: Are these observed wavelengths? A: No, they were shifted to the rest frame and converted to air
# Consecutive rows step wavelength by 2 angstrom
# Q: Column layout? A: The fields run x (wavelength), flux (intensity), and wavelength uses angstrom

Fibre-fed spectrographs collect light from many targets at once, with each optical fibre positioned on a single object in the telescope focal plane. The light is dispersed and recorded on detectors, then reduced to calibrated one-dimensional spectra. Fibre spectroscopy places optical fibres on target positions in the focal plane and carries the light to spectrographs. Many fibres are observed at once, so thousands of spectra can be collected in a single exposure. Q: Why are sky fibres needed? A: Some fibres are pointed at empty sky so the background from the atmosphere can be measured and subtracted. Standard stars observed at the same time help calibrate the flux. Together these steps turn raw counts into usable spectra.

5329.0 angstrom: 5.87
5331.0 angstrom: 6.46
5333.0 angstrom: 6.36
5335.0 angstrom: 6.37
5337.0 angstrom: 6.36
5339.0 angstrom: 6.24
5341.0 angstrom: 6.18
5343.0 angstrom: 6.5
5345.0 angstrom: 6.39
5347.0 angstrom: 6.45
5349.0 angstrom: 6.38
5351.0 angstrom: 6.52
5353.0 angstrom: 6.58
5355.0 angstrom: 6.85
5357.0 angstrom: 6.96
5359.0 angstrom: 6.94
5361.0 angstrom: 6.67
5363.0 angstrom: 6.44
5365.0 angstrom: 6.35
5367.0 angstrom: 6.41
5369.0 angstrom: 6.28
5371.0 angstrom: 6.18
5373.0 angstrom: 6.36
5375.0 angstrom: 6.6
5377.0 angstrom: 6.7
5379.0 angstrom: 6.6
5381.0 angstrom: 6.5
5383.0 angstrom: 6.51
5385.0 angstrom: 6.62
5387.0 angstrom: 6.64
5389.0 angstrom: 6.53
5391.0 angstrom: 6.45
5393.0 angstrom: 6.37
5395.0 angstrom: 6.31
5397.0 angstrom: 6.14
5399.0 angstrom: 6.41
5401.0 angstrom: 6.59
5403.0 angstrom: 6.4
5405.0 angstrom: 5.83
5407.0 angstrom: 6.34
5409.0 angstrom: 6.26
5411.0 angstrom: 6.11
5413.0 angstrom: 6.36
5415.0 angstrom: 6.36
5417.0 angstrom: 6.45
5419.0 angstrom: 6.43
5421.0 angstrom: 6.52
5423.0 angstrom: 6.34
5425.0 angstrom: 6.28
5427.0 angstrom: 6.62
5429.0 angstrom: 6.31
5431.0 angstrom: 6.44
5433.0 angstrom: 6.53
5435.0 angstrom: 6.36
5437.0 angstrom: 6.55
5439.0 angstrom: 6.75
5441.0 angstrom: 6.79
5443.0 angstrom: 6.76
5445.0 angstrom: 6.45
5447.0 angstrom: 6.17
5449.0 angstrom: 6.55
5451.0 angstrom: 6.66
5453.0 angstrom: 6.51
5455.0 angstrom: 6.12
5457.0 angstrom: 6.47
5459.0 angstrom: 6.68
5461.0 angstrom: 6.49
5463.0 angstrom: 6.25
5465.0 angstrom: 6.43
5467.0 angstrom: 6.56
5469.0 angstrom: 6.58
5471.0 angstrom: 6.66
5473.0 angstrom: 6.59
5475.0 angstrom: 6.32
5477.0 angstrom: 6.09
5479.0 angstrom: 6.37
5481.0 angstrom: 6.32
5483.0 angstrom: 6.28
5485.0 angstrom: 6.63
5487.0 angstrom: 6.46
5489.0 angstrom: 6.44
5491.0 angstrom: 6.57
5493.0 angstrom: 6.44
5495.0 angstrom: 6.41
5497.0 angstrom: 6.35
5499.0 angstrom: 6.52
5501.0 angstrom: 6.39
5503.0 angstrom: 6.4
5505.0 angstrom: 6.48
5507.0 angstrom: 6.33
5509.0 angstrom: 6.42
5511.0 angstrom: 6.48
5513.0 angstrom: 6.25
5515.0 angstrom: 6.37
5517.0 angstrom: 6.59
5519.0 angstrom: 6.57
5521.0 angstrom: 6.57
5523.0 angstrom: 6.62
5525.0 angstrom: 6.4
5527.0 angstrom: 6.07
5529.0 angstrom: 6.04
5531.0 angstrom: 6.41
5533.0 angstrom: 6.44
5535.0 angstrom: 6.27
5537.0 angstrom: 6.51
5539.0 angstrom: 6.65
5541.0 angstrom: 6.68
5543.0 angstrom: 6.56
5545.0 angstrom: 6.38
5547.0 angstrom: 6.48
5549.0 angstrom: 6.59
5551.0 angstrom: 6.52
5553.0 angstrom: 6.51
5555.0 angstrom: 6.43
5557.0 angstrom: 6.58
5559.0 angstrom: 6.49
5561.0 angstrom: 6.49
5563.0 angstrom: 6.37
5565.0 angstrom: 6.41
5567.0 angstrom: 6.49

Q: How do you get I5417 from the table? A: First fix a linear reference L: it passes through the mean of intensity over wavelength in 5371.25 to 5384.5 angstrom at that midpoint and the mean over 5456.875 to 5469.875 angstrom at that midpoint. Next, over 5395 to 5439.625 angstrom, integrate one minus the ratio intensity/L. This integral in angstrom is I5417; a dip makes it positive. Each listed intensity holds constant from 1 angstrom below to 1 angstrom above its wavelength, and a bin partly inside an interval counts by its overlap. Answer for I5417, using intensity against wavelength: 0.9 angstrom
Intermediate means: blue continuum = 6.53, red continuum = 6.5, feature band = 6.38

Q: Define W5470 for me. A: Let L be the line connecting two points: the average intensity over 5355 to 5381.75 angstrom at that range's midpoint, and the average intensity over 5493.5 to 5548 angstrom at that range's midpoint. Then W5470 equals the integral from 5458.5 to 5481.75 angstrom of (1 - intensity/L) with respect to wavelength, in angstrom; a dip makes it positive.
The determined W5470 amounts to 0.1 angstrom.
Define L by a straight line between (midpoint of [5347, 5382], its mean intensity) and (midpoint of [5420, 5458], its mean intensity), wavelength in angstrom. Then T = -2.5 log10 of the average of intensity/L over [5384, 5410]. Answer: 0.02 mag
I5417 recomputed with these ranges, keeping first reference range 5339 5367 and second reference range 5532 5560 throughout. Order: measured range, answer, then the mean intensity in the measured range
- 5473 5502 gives 0.5 angstrom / 6.41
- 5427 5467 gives 0.2 angstrom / 6.49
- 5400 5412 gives 0.5 angstrom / 6.25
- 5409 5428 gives 0.4 angstrom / 6.38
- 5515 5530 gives 0.2 angstrom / 6.41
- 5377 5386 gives -0.1 angstrom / 6.57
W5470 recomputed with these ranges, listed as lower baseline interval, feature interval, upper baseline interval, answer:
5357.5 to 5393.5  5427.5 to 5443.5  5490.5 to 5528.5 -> -0.2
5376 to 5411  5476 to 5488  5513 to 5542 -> 0.1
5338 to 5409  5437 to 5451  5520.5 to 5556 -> -0.3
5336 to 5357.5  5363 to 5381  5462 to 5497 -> 0.1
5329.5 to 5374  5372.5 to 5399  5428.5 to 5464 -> -0.1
